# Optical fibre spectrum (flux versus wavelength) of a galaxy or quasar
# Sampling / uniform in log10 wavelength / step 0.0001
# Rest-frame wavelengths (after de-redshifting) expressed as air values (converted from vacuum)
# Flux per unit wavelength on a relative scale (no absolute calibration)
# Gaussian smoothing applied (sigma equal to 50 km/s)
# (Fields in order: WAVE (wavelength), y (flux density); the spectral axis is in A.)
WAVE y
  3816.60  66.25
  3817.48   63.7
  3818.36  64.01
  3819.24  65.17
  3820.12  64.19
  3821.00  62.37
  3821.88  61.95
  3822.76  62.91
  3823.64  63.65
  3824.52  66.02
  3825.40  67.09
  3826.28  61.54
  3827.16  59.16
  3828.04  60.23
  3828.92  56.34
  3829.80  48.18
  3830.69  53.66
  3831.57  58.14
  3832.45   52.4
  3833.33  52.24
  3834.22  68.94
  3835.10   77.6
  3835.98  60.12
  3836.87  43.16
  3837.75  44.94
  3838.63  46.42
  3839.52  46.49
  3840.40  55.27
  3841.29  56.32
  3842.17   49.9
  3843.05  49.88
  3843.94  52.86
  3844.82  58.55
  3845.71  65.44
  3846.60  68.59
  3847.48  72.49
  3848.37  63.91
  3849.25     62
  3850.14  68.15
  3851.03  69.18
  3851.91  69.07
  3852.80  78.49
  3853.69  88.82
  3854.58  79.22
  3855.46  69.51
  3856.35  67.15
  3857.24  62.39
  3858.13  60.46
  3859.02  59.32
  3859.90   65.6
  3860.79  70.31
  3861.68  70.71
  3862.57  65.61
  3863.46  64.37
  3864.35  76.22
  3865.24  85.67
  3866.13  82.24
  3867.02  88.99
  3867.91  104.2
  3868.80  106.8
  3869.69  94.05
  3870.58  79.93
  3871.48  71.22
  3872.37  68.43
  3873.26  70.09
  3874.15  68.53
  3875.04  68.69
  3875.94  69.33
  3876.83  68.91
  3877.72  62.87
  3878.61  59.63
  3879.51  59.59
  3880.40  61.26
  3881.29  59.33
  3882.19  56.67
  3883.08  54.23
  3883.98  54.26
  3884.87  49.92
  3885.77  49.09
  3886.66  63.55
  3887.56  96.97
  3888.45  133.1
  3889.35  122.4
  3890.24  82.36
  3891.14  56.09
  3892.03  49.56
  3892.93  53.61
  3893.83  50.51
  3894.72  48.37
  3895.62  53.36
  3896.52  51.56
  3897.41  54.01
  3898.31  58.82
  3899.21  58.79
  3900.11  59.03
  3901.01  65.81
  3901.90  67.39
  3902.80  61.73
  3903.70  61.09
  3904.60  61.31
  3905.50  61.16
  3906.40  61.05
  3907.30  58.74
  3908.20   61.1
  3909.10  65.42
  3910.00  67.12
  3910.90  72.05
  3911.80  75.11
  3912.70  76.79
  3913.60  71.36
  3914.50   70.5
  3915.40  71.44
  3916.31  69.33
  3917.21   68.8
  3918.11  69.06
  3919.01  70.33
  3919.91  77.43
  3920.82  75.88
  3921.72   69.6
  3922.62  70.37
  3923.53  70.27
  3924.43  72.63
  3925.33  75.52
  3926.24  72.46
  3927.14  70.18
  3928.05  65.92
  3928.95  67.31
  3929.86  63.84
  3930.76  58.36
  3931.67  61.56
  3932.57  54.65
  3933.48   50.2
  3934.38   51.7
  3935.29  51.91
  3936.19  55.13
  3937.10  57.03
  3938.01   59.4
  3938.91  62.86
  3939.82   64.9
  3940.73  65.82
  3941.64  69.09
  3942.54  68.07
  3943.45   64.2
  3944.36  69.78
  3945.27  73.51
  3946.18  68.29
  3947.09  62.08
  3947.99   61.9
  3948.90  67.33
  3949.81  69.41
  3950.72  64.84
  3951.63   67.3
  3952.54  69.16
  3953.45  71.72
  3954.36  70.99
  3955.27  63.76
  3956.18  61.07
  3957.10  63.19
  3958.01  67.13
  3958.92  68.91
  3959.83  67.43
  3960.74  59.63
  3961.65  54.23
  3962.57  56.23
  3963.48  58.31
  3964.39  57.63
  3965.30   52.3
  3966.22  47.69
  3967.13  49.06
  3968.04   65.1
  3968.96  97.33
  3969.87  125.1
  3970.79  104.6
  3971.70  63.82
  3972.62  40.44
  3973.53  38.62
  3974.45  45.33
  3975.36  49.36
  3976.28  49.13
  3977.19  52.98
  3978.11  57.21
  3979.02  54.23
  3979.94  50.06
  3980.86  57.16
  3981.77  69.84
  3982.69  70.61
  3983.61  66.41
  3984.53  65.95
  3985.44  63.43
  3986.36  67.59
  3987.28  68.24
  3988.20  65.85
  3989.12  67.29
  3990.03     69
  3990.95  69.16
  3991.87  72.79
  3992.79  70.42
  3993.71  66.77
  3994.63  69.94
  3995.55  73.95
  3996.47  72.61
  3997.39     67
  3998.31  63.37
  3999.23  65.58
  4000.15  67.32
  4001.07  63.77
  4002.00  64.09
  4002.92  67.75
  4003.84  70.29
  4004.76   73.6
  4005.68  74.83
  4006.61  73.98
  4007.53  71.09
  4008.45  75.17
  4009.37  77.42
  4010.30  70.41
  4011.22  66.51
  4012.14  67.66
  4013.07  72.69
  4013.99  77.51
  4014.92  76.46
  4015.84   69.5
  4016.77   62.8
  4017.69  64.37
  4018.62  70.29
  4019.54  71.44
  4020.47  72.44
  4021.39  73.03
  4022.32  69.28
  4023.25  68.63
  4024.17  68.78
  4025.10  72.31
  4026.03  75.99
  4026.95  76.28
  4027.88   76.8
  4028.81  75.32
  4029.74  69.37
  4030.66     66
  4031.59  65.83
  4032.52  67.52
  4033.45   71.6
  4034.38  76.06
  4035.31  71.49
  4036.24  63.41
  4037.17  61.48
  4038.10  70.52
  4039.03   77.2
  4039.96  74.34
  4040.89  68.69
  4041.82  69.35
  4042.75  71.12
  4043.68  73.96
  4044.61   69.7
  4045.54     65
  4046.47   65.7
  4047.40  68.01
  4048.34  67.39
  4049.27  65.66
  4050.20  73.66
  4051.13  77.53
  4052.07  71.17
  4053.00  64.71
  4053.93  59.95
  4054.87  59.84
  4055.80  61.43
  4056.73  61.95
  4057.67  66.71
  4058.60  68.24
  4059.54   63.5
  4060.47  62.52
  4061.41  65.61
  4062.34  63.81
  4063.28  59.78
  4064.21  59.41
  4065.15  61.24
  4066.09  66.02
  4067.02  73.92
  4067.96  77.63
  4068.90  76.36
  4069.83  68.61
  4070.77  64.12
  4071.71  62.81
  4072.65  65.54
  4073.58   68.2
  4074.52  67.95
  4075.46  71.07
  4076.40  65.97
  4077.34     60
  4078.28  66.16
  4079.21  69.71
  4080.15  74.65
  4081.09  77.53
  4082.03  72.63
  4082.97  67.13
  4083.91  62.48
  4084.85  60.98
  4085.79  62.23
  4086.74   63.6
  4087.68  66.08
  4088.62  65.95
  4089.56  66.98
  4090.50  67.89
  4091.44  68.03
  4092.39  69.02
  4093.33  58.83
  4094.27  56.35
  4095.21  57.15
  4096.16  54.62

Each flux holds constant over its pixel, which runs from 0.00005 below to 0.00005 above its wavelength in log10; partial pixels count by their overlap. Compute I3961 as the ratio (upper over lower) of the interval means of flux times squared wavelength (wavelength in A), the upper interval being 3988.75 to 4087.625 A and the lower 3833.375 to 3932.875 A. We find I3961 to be 1.11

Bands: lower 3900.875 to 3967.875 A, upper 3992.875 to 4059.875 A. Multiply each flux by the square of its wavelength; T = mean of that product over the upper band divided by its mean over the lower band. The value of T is 1.12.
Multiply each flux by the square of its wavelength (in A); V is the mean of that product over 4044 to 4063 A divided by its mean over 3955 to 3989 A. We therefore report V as 1.10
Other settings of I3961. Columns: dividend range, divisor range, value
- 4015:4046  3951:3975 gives 1.12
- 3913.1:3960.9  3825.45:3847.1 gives 1.24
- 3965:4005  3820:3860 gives 1.14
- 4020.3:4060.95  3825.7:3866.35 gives 1.21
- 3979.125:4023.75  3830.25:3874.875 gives 1.10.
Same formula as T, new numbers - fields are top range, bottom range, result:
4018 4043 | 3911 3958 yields 1.12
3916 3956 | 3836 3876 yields 1.00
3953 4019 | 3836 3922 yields 1.04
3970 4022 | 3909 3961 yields 1.04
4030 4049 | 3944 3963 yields 1.10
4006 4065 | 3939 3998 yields 1.10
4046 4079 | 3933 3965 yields 1.11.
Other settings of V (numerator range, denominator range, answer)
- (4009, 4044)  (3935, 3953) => 1.14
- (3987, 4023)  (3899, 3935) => 1.10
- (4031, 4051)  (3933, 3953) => 1.15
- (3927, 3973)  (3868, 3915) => 0.99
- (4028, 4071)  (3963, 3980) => 1.15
